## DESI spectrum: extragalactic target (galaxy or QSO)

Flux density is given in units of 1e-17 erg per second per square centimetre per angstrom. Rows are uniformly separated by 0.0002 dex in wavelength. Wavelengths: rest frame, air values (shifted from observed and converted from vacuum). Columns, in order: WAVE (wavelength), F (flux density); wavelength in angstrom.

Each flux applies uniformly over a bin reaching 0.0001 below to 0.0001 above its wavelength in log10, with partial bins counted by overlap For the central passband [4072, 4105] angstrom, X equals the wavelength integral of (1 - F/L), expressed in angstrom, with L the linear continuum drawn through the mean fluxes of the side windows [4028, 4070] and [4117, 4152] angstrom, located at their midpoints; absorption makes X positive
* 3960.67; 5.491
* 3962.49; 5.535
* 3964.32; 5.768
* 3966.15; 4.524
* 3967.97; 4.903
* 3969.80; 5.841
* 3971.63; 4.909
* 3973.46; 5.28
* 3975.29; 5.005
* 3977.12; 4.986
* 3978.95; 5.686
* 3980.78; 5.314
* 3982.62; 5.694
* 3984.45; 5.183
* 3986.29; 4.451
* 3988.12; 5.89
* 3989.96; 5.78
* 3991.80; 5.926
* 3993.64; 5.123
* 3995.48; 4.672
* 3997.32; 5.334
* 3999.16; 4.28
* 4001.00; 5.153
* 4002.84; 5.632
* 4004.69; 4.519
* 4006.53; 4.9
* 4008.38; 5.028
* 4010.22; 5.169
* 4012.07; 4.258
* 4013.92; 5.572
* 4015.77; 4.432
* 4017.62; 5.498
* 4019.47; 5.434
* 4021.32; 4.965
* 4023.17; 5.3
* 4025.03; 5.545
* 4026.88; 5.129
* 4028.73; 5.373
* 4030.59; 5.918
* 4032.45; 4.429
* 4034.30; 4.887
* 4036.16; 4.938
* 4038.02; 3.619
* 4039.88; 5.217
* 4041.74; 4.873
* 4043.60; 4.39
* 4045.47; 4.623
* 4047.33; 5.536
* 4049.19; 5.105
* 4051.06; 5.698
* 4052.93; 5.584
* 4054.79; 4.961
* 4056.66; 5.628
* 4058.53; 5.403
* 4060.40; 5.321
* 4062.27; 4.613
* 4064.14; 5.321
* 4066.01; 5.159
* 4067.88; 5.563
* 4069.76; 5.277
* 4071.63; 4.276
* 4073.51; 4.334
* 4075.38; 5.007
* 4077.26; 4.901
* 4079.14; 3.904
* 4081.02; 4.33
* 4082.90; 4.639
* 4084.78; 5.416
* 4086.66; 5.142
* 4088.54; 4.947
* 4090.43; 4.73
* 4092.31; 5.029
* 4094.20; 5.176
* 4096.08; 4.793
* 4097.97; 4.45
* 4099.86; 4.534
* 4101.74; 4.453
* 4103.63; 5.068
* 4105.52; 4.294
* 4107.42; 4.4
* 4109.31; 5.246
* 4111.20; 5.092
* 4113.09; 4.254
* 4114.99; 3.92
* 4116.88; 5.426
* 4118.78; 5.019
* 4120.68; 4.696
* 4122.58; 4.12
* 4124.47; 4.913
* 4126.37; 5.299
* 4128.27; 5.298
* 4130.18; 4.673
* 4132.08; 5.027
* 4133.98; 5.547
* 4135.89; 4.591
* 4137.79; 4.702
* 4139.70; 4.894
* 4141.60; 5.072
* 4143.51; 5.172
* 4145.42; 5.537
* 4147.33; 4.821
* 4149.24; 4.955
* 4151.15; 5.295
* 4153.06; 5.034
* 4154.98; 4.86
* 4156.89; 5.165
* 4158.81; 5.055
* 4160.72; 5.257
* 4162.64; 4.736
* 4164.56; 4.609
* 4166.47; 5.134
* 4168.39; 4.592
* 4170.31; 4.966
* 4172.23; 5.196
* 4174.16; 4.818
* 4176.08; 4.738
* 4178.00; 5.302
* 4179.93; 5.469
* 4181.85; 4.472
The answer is 2.0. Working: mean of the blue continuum 5.1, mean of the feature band 4.74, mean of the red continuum 4.99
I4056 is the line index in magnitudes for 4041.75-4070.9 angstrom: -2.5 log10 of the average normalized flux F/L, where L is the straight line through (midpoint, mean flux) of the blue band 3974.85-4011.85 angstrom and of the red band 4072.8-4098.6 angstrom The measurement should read -0.06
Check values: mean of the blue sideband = 5.17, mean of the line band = 5.2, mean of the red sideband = 4.78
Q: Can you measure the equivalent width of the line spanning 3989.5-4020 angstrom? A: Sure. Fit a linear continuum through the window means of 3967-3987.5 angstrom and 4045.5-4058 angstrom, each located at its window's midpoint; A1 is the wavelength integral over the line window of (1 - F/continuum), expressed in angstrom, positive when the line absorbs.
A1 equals 1.06 angstrom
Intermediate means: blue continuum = 5.21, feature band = 5.09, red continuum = 5.36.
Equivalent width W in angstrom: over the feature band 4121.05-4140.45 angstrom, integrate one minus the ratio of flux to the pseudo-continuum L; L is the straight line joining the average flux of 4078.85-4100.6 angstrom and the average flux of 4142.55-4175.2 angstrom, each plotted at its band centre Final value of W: 0.1 angstrom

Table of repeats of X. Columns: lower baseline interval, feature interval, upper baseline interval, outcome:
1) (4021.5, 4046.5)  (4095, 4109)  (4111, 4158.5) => 0.9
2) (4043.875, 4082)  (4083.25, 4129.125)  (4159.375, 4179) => 1.5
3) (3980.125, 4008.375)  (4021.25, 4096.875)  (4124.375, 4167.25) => 1.7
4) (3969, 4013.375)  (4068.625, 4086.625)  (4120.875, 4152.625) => 1.3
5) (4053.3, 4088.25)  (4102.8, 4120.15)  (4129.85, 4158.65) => 0.9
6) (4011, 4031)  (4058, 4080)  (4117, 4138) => 0.7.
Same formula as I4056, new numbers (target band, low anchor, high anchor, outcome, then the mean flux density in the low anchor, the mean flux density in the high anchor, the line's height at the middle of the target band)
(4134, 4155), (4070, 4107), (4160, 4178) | -0.038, 4.71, 4.91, 4.85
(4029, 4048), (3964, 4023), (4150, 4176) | 0.056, 5.16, 4.97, 5.11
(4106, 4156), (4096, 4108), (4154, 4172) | -0.039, 4.56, 4.94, 4.74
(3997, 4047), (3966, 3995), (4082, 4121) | 0.031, 5.29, 4.8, 5.12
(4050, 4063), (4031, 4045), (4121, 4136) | -0.129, 4.67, 4.94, 4.72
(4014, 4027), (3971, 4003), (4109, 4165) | -0.010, 5.23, 4.94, 5.17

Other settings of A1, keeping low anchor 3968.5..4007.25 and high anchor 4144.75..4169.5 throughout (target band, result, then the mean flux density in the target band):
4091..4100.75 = 0.5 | 4.79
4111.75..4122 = 0.8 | 4.66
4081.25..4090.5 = 0.3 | 4.95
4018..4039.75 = 0.4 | 5.07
